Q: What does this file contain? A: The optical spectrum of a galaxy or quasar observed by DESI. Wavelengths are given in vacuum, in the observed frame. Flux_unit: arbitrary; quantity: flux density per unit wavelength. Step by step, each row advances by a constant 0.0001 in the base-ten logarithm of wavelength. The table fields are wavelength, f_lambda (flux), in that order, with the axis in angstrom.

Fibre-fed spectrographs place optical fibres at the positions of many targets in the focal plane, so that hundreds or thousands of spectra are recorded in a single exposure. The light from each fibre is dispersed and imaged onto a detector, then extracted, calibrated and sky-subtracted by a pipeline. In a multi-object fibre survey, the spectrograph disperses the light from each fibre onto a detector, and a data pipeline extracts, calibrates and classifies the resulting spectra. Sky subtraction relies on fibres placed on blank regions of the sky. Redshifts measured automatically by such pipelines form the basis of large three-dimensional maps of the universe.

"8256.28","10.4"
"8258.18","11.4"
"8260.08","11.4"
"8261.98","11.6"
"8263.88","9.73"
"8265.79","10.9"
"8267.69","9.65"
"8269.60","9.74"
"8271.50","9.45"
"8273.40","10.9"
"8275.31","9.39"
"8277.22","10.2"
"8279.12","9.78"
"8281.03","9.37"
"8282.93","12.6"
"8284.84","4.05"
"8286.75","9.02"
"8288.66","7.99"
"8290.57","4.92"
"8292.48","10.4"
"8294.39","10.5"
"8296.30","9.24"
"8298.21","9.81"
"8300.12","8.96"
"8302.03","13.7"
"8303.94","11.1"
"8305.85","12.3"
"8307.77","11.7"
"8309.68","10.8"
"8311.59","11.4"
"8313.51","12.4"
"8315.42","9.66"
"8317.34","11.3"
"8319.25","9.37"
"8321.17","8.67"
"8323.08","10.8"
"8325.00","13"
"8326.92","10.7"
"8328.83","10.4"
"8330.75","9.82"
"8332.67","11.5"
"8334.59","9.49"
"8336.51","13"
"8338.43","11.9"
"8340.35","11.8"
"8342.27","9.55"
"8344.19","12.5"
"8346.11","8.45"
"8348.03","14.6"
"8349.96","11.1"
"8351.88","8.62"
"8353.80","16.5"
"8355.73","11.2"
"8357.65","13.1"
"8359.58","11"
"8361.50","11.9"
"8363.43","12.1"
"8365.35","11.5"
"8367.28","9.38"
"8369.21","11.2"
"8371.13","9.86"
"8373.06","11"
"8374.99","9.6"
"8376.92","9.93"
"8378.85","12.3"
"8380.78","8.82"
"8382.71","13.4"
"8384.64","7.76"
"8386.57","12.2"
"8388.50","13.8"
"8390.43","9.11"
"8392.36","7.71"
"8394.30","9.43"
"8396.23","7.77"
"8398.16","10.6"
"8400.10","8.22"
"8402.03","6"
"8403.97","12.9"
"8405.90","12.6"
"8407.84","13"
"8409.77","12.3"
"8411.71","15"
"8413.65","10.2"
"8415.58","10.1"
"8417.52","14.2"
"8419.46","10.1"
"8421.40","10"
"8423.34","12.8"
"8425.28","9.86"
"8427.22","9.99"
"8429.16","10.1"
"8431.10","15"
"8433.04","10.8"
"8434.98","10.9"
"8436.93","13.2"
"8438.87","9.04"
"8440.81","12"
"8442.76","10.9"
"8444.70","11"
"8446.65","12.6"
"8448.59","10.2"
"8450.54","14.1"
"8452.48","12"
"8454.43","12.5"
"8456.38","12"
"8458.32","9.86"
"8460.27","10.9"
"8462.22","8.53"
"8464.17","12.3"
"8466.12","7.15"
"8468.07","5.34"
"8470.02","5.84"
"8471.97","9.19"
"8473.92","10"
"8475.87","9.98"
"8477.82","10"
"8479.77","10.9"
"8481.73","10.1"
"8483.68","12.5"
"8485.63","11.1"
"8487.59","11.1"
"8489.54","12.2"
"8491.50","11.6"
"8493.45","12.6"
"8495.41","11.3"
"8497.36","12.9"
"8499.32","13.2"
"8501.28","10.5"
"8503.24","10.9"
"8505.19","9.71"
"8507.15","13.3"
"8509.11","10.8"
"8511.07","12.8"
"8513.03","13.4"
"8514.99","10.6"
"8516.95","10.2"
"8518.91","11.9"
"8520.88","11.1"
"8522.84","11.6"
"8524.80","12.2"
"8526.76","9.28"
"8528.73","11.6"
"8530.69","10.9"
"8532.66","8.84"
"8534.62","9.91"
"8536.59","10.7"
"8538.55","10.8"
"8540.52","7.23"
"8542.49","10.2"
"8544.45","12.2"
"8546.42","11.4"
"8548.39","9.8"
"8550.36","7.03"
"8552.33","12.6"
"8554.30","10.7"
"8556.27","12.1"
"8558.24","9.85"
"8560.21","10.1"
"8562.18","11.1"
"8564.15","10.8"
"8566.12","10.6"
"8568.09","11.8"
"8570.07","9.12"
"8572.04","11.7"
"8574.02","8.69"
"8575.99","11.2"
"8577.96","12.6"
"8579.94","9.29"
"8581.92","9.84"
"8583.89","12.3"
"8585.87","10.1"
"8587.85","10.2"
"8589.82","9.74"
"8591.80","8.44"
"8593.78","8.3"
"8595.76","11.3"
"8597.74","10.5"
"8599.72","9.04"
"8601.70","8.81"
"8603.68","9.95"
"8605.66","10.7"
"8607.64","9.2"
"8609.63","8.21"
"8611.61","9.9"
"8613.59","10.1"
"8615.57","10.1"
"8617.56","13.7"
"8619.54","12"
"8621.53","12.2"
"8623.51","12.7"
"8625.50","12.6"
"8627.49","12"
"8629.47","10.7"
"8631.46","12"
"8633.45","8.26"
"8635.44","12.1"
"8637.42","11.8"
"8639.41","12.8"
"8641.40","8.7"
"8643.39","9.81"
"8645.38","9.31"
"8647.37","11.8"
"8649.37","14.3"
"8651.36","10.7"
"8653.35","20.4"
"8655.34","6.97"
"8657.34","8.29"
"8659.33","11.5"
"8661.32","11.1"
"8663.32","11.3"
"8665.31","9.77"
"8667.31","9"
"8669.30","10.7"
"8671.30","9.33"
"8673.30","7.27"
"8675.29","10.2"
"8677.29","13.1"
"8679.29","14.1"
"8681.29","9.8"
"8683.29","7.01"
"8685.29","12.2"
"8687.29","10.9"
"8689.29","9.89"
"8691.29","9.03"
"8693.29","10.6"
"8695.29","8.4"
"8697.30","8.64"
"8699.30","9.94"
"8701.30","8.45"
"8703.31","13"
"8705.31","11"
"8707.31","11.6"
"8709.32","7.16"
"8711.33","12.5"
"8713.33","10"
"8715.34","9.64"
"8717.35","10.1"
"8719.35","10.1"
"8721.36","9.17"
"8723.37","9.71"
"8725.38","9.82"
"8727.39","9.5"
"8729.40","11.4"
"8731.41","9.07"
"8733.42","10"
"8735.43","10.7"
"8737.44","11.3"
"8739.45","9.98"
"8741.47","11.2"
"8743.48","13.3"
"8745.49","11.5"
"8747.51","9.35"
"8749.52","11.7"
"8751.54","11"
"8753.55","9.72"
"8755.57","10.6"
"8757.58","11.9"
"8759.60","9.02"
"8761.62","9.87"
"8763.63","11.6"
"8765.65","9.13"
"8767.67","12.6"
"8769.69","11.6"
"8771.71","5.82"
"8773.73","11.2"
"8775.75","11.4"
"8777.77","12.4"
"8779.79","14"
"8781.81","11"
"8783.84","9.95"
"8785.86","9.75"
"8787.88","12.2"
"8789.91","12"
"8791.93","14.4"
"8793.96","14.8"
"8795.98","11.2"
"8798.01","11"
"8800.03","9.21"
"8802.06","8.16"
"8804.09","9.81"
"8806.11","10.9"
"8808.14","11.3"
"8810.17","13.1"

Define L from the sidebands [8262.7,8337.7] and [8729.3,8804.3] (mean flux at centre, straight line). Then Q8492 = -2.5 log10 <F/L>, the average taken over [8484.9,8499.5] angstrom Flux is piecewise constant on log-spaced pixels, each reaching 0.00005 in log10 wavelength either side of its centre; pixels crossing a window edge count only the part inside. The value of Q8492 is -0.14 mag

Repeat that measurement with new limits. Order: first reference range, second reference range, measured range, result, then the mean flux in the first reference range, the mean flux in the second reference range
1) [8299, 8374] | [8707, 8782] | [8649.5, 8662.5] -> -0.10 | 11.2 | 10.6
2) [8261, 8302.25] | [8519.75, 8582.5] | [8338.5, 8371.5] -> -0.17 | 9.56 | 10.5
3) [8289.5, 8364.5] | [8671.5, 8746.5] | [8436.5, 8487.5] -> 0.03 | 11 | 10.3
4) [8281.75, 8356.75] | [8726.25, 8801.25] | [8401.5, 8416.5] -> -0.09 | 10.6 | 11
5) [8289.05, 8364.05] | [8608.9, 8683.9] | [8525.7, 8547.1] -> 0.07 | 11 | 11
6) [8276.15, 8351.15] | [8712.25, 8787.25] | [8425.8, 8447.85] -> -0.09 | 10.5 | 10.6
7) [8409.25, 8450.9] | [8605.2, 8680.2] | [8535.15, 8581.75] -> 0.07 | 11.5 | 11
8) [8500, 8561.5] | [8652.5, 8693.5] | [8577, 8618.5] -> 0.06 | 10.8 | 10.6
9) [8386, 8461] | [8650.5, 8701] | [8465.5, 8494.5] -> 0.10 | 11.2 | 10.4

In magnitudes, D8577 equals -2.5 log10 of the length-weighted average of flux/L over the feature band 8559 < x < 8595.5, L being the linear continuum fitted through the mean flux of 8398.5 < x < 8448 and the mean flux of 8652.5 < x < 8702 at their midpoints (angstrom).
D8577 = 0.036 mag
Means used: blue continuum 11.3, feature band 10.3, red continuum 10.3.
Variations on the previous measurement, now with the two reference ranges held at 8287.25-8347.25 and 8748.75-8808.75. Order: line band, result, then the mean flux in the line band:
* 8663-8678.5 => 0.08 mag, 10.1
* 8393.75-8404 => 0.21 mag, 8.8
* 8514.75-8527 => -0.04 mag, 11.1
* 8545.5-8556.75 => 0.02 mag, 10.5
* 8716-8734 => 0.11 mag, 9.87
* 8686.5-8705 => 0.10 mag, 9.9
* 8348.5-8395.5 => -0.04 mag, 11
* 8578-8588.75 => 0.03 mag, 10.5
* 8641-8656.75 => -0.06 mag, 11.5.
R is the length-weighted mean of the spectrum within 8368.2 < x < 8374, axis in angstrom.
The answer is 10.7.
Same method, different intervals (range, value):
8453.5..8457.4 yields 12.2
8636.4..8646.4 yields 10.5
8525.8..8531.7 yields 10.6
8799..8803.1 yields 8.7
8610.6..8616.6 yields 10.1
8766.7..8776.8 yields 10.5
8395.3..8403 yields 8.15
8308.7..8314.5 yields 11.5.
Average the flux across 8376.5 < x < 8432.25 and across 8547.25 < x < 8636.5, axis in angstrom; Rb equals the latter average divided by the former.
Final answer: 0.97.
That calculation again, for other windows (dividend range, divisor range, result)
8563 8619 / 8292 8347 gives 0.94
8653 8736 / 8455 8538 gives 0.95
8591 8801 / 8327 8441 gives 0.97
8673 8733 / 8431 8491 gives 0.95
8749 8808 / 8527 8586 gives 1.04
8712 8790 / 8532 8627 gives 1.02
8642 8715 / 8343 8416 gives 0.96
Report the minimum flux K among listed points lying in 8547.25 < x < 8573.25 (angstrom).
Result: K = 7.03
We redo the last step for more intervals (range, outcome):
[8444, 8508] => 5.34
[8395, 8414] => 6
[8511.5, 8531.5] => 9.28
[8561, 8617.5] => 8.21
